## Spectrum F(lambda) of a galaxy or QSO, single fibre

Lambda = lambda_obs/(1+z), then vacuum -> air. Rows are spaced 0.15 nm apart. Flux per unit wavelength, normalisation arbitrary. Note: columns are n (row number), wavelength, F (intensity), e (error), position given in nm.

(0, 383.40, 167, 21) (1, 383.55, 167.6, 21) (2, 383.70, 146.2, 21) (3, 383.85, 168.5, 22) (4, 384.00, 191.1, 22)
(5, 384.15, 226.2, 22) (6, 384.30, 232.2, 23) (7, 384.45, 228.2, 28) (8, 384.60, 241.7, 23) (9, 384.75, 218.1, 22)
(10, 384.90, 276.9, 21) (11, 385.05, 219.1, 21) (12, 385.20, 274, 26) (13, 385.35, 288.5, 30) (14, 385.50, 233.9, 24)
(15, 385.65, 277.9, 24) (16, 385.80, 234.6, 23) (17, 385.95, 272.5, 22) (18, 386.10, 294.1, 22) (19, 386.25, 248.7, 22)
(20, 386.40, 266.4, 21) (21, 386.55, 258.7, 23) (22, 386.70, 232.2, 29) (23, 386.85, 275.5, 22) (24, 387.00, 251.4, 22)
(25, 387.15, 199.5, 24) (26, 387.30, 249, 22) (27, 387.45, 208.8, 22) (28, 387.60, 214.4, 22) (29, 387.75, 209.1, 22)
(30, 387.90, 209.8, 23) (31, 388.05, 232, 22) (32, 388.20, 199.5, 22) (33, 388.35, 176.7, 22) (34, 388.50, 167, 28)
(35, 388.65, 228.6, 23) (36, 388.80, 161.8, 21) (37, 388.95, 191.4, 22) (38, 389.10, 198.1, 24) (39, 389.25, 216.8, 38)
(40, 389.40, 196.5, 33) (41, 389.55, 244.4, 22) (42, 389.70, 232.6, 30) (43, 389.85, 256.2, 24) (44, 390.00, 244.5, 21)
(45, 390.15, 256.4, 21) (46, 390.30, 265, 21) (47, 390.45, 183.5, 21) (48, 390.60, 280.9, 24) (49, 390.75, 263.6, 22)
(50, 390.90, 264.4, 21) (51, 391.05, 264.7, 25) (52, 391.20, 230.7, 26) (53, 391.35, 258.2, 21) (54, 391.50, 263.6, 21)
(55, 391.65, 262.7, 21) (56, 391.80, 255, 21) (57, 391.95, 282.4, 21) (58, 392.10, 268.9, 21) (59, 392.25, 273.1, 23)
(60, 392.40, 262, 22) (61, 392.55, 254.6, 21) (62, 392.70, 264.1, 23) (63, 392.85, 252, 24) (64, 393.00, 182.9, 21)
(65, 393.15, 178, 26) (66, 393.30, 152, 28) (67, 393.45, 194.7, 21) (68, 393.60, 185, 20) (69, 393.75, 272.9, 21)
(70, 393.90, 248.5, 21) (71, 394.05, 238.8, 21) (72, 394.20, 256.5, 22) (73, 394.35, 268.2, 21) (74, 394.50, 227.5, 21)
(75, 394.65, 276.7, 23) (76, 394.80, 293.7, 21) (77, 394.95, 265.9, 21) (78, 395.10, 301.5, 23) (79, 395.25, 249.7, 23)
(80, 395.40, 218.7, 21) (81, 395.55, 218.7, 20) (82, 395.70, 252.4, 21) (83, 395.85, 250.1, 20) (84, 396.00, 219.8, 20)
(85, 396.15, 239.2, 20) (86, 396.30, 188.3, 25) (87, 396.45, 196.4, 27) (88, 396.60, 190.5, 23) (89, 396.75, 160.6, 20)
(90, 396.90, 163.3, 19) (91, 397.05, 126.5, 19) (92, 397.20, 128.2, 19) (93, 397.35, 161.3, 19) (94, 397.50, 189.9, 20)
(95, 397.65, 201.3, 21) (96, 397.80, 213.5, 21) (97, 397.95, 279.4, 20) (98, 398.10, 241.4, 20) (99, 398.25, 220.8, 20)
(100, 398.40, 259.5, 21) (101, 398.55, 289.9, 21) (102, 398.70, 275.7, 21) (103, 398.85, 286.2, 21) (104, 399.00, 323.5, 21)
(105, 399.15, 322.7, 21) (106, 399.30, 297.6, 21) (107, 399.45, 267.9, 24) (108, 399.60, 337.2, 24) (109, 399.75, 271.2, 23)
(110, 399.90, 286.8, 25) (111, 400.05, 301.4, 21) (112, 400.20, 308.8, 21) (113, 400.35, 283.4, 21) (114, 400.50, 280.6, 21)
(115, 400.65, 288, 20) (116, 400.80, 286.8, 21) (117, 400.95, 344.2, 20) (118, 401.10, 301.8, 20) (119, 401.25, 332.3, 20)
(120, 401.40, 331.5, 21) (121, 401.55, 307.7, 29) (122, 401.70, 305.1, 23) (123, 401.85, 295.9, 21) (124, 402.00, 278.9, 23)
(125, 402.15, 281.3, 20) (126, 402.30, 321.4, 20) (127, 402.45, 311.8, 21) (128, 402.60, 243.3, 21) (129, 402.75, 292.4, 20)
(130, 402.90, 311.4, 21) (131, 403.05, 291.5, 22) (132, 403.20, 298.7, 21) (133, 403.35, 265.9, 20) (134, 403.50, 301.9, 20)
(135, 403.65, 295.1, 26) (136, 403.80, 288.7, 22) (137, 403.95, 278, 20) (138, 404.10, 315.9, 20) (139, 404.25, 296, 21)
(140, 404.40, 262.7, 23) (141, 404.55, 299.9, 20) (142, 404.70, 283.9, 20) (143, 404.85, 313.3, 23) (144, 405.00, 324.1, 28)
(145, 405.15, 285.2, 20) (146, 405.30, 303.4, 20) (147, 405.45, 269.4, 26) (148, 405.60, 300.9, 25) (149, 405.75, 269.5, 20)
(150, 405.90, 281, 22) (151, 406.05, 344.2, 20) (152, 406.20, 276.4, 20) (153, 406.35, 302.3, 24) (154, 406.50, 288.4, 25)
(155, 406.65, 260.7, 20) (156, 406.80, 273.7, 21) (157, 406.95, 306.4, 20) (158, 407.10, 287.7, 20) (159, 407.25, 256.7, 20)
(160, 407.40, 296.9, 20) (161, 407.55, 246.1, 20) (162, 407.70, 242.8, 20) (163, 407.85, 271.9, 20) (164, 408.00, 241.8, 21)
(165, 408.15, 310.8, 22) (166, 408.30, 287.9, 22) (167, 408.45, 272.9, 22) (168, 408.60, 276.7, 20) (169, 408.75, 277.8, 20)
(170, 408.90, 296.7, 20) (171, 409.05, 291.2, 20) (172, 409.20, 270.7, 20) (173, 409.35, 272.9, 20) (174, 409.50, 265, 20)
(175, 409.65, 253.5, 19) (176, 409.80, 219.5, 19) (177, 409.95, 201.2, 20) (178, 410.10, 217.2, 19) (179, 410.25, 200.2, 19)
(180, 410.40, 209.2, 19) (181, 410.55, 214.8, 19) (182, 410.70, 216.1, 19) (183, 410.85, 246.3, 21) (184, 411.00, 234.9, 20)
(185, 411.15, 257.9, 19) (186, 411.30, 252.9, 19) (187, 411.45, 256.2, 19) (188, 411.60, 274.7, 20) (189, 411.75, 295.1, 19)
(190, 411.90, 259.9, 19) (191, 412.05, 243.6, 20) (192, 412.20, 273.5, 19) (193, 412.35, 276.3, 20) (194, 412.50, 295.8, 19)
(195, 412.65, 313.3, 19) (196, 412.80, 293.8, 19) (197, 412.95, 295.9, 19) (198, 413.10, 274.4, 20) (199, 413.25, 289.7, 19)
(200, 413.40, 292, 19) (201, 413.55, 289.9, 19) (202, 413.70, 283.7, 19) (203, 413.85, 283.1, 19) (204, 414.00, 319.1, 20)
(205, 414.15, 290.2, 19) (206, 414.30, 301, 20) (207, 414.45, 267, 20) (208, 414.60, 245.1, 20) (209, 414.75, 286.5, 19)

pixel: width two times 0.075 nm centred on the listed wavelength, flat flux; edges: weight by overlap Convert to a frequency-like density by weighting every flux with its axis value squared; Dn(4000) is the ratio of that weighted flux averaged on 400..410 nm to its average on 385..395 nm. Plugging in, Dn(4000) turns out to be 1.29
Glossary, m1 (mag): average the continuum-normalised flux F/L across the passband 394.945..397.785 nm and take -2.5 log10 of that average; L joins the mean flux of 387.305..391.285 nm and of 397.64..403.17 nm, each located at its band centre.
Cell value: 0.28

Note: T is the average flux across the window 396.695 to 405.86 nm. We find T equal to 277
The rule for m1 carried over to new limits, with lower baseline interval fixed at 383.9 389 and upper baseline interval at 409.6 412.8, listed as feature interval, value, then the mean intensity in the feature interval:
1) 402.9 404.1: -0.194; 292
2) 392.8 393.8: 0.186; 200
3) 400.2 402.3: -0.240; 302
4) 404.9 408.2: -0.155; 284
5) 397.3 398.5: 0.077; 224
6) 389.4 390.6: -0.026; 240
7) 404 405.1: -0.217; 299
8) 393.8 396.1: -0.065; 253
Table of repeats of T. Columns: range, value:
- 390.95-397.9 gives 229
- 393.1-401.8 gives 251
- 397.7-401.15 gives 285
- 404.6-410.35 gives 275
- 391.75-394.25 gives 236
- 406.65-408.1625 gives 271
